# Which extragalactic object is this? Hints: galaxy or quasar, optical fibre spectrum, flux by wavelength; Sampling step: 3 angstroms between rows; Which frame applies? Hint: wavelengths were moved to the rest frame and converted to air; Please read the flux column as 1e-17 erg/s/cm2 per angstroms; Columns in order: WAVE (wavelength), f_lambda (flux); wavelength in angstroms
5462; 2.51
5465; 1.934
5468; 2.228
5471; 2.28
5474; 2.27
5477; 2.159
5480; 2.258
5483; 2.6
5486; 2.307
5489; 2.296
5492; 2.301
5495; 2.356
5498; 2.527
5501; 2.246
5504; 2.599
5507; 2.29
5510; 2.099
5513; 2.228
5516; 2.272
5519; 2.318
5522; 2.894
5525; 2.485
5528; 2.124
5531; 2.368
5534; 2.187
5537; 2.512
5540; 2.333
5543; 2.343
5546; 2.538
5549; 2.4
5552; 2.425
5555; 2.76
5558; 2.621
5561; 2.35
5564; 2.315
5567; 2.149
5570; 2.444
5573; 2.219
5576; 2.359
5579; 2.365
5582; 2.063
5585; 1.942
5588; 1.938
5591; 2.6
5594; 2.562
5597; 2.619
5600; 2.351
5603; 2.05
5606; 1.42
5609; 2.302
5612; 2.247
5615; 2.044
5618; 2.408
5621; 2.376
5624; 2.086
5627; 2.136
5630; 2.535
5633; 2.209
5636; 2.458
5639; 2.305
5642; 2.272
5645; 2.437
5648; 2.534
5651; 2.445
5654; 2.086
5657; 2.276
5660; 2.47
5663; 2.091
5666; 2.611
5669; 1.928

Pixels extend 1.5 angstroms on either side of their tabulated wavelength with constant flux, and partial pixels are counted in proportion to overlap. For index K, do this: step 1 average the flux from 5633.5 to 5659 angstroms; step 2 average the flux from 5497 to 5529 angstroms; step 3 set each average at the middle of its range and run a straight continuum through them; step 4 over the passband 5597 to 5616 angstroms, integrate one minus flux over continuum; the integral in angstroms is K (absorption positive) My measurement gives 1.96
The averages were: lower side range 2.37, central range 2.11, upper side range 2.35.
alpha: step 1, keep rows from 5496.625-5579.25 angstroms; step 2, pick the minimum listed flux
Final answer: 2.099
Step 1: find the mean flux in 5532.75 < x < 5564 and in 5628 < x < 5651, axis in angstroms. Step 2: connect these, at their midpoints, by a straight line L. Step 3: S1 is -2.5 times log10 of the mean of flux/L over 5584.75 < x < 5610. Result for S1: 0.10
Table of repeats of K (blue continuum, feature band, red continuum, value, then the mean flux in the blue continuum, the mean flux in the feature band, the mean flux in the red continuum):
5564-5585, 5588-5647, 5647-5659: 0.4 angstroms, 2.25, 2.28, 2.33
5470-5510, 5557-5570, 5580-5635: -0.5 angstroms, 2.34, 2.36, 2.22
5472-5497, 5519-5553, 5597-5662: -1.7 angstroms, 2.32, 2.41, 2.27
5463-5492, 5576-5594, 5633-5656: 0.7 angstroms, 2.27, 2.23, 2.35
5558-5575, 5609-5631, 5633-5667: 0.8 angstroms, 2.33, 2.26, 2.35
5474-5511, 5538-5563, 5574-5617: -2.3 angstroms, 2.34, 2.47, 2.21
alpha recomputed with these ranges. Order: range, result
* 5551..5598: 1.938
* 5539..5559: 2.333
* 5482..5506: 2.246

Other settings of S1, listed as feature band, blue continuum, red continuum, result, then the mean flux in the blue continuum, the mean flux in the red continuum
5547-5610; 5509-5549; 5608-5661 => 0.02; 2.37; 2.31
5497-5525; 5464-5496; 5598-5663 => -0.05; 2.28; 2.26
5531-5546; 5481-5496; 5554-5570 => 0.02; 2.37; 2.43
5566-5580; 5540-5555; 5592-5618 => 0.02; 2.45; 2.22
